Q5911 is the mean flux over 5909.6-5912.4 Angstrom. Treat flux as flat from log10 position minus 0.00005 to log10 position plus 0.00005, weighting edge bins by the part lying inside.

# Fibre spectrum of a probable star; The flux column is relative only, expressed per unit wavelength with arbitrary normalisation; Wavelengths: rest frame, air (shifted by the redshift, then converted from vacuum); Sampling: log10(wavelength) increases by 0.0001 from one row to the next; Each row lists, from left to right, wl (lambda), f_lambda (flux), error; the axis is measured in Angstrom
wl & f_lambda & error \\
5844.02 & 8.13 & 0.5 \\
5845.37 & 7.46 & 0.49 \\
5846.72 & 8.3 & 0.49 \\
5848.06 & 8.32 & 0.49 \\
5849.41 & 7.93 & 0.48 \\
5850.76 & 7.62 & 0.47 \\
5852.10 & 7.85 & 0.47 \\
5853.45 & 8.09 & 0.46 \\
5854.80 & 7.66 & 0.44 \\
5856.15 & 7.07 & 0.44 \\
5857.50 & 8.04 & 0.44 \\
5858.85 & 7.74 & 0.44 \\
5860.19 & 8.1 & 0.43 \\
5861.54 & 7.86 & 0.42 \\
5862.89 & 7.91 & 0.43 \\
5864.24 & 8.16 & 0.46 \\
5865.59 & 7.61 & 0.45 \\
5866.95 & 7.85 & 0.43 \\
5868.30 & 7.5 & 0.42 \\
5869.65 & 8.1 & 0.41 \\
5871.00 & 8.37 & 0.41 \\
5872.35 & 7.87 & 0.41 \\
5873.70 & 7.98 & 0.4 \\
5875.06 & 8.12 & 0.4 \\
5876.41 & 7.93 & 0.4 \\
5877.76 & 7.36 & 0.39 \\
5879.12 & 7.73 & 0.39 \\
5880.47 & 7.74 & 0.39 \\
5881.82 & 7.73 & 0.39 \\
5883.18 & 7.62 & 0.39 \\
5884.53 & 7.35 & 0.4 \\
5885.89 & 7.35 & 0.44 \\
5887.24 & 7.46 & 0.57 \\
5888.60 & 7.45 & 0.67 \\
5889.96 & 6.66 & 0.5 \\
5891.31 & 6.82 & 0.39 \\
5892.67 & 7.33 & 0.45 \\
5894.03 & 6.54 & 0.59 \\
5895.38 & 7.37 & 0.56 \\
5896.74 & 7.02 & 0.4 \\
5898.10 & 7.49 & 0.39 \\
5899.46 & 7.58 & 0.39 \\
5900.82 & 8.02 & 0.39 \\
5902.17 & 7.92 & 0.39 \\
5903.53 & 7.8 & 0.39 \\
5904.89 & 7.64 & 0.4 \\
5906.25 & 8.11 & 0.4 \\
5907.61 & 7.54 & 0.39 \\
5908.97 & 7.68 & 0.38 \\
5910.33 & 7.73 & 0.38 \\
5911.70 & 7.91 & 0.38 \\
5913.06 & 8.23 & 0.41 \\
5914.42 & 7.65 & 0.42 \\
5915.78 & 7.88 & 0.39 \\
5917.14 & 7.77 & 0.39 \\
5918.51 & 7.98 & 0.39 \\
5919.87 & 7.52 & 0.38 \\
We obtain 7.8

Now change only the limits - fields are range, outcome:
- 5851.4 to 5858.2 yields 7.74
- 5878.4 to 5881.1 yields 7.72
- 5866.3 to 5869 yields 7.68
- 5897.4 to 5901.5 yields 7.7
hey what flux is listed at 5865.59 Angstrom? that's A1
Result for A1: 7.61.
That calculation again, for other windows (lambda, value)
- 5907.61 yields 7.54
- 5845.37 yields 7.46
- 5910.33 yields 7.73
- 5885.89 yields 7.35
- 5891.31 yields 6.82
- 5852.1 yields 7.85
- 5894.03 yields 6.54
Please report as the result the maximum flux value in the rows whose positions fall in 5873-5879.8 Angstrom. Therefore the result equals 8.12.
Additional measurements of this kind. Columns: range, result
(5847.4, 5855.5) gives 8.32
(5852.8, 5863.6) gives 8.1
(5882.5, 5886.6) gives 7.62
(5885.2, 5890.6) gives 7.46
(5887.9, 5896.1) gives 7.45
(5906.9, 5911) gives 7.73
